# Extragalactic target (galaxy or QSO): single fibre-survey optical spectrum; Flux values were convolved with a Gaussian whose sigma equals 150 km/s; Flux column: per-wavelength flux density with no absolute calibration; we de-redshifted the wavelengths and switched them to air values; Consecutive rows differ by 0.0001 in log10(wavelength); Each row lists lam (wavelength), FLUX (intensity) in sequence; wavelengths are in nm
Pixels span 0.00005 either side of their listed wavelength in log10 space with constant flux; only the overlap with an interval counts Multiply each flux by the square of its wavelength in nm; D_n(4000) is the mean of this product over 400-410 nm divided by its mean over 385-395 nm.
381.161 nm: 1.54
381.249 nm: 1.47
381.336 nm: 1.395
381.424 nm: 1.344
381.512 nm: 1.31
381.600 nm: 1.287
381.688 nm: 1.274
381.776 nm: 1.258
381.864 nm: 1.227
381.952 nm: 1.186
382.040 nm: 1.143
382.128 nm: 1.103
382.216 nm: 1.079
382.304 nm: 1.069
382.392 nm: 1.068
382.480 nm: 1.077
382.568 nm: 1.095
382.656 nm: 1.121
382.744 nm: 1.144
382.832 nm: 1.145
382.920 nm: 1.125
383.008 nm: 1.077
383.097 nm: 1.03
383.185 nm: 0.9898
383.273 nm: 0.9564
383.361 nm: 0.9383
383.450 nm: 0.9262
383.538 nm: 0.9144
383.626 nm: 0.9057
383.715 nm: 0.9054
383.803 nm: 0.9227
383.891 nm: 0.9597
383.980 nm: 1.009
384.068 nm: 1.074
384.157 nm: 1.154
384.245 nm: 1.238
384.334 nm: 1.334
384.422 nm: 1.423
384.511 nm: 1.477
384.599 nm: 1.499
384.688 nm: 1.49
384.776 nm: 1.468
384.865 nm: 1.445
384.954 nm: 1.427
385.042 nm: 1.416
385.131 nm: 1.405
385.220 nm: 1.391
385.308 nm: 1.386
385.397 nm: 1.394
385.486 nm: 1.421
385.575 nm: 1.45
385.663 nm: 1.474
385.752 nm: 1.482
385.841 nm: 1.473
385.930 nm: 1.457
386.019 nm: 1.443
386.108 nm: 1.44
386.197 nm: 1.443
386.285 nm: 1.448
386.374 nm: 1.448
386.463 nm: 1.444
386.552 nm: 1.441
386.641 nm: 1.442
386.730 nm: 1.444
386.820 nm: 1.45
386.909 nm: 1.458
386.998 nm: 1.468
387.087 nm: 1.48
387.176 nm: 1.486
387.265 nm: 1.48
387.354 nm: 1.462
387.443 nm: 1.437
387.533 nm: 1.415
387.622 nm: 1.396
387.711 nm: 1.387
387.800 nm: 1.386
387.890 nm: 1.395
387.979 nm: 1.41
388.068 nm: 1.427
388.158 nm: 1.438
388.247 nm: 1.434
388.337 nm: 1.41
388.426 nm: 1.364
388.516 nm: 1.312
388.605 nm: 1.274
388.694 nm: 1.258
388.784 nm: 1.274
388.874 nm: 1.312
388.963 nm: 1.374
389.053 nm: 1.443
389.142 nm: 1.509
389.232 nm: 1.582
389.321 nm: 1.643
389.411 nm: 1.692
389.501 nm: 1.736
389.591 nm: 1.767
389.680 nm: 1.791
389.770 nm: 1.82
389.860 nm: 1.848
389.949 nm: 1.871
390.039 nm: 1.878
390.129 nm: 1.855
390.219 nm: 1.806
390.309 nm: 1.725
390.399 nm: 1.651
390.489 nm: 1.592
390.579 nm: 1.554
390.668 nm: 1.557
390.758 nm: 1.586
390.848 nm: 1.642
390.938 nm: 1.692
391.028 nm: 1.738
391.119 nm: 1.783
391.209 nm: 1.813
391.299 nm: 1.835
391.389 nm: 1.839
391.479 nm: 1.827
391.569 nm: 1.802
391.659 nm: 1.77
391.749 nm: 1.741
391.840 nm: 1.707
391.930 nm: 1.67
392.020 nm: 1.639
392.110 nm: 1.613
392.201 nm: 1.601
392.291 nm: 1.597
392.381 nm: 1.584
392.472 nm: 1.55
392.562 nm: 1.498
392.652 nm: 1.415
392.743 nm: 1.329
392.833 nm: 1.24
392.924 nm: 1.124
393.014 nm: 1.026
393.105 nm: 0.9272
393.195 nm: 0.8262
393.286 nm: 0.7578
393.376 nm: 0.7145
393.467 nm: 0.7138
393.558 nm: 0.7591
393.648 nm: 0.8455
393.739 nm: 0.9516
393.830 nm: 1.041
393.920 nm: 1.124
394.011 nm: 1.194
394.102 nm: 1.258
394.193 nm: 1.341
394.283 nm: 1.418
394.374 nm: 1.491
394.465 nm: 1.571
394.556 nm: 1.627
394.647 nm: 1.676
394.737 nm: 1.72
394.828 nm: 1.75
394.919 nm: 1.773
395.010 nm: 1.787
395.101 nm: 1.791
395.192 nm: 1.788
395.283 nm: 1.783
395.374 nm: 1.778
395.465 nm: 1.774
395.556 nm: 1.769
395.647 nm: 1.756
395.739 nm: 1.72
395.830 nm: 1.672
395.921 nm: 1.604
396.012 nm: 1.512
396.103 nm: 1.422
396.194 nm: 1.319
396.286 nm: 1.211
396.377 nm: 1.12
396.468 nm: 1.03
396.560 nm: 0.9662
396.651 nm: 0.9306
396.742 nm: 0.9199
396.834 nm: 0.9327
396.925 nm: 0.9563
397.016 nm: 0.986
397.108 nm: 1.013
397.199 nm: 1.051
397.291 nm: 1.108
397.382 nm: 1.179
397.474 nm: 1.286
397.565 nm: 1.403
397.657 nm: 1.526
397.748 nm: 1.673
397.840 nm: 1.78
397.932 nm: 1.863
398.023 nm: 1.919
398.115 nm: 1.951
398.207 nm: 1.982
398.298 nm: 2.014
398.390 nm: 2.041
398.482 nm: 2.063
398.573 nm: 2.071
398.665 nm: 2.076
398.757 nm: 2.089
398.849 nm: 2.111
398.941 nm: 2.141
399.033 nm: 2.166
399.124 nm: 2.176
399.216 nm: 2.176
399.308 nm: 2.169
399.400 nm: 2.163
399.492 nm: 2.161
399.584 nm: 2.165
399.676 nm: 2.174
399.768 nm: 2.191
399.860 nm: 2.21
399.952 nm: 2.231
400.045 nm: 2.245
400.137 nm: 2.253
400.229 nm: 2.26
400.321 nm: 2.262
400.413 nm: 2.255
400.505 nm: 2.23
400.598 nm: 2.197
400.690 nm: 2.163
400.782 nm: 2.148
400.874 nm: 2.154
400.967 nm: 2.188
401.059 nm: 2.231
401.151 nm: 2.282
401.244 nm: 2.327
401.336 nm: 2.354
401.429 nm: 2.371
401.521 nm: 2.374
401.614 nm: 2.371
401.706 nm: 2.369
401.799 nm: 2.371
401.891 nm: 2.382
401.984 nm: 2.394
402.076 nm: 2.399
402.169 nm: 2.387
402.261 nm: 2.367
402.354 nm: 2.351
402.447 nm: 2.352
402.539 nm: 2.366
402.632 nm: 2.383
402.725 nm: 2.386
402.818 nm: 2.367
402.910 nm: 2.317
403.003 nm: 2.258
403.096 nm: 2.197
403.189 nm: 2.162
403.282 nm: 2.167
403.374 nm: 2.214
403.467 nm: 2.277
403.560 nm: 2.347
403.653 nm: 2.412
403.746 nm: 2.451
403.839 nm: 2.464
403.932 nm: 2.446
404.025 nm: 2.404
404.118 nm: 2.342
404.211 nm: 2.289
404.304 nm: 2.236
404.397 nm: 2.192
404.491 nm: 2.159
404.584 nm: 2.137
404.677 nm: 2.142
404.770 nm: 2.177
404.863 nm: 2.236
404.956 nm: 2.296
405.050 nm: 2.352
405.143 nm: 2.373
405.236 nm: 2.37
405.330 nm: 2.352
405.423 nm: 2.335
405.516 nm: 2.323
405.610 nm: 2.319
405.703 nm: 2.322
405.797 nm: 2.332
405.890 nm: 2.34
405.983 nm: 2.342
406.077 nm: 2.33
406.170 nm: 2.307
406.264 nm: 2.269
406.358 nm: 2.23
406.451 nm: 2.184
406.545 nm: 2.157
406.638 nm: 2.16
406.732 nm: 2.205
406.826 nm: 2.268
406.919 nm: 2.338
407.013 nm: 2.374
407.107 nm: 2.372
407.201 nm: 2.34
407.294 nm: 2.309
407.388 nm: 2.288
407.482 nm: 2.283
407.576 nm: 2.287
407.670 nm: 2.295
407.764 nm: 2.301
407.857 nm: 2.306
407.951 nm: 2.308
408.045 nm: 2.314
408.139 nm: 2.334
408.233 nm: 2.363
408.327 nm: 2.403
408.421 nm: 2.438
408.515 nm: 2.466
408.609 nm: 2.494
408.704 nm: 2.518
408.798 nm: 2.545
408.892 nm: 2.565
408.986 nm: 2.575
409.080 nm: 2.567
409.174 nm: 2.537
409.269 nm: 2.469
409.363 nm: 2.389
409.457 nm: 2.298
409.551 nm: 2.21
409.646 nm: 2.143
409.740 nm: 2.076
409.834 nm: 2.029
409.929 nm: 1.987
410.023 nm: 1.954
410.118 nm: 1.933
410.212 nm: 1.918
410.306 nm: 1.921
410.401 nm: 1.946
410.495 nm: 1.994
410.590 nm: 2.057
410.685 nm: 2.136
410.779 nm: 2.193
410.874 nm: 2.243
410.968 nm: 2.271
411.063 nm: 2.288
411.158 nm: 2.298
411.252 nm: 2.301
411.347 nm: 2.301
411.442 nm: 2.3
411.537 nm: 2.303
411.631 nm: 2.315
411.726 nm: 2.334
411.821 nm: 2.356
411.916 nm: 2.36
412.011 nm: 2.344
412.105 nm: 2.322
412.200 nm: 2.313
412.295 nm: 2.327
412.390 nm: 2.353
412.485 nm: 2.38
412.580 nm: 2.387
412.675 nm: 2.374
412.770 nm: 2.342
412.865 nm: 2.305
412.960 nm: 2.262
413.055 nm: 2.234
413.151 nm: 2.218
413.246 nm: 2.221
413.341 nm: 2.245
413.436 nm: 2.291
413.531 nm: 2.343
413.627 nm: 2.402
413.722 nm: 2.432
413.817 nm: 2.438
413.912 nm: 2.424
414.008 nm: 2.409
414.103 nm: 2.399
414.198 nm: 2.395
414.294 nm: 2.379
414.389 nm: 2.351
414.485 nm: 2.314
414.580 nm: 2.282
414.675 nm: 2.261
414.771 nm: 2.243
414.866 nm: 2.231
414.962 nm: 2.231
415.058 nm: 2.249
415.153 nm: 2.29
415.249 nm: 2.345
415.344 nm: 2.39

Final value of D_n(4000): 1.69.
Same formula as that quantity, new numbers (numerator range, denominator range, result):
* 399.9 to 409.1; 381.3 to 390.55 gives 1.86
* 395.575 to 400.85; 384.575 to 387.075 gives 1.30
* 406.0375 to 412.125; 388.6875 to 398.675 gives 1.63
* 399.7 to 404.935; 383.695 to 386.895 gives 1.83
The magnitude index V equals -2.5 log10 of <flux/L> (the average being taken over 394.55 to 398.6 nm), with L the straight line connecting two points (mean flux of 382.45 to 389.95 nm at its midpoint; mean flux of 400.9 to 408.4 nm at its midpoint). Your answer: 0.230 mag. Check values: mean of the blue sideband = 1.36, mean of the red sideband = 2.31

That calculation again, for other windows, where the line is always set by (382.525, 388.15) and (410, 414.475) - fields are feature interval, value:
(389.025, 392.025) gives -0.152 mag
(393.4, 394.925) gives 0.255 mag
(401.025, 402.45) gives -0.236 mag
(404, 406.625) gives -0.129 mag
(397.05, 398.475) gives 0.106 mag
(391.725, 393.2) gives 0.097 mag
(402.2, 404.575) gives -0.183 mag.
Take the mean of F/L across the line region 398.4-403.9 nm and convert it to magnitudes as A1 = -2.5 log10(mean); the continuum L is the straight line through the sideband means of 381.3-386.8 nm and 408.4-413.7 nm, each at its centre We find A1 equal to -0.186 mag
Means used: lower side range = 1.26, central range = 2.26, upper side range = 2.28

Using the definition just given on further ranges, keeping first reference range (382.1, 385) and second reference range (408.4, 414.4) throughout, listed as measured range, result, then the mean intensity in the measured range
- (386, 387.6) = -0.14 mag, 1.45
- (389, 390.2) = -0.23 mag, 1.73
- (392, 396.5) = 0.14 mag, 1.39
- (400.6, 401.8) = -0.21 mag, 2.28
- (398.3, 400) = -0.20 mag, 2.14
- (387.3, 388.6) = -0.06 mag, 1.4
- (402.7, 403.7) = -0.17 mag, 2.28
